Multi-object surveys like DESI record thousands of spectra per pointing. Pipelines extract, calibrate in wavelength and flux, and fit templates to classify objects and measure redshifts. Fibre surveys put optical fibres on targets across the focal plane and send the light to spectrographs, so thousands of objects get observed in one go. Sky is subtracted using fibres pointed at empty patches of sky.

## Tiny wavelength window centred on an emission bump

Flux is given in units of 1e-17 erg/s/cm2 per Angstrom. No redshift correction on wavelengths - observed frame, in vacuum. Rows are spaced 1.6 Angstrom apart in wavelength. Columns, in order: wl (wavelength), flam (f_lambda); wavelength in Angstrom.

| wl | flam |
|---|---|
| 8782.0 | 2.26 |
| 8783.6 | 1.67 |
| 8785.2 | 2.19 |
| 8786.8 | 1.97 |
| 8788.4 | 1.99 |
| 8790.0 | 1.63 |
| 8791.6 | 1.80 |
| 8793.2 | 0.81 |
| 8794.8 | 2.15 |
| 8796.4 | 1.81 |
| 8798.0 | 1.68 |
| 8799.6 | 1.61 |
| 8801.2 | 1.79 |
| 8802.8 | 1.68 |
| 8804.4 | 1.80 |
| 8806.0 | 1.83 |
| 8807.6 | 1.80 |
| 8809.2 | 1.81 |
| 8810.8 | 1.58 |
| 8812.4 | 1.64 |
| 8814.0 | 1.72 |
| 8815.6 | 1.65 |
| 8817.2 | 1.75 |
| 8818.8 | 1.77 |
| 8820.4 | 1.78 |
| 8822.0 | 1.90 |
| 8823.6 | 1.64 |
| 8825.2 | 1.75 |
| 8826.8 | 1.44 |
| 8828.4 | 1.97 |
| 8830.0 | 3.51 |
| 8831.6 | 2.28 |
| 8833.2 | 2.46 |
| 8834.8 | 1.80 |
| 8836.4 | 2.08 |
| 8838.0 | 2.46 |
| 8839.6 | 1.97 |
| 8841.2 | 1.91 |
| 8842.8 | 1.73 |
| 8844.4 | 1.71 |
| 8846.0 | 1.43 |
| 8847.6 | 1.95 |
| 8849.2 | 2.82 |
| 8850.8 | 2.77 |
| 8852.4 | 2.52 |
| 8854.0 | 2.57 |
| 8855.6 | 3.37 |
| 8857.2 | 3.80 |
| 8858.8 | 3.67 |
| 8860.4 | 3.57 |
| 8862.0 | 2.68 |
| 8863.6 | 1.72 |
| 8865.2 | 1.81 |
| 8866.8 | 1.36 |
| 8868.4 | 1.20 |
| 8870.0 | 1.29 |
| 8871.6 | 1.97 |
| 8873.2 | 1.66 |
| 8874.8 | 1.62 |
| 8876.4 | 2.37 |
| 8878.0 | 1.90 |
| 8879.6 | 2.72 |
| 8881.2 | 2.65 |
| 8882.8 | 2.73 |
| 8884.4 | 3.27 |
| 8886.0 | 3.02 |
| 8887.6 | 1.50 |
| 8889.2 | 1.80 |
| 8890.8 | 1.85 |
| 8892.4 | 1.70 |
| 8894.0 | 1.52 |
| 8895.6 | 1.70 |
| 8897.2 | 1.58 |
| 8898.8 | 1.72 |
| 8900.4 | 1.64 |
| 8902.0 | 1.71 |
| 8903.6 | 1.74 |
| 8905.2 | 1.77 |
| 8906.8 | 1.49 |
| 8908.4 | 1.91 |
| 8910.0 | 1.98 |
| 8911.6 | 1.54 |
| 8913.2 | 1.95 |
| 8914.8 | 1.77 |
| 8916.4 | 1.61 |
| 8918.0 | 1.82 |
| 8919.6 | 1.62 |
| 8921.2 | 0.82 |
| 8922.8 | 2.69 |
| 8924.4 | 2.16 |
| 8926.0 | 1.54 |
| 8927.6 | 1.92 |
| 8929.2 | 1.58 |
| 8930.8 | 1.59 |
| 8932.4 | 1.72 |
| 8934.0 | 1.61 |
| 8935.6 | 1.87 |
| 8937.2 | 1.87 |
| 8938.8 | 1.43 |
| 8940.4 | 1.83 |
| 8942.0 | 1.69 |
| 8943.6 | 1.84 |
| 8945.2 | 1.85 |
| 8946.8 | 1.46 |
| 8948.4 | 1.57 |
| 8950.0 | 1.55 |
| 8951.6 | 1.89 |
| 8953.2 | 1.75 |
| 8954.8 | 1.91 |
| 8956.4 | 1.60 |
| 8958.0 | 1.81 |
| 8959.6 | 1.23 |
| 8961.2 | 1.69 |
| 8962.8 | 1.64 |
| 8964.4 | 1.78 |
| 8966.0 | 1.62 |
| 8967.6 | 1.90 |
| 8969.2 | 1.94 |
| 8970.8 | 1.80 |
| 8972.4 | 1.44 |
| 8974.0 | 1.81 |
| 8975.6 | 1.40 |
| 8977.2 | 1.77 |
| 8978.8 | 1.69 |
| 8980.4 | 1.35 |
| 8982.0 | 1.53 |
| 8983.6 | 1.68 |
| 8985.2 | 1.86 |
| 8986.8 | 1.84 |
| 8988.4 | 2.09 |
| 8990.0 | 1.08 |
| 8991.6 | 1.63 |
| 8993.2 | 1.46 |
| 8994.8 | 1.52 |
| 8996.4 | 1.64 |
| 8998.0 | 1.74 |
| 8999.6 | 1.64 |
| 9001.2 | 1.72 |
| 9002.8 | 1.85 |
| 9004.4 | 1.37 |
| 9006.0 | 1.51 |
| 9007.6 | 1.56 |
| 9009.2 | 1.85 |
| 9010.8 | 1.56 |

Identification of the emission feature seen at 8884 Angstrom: [N II] 6583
